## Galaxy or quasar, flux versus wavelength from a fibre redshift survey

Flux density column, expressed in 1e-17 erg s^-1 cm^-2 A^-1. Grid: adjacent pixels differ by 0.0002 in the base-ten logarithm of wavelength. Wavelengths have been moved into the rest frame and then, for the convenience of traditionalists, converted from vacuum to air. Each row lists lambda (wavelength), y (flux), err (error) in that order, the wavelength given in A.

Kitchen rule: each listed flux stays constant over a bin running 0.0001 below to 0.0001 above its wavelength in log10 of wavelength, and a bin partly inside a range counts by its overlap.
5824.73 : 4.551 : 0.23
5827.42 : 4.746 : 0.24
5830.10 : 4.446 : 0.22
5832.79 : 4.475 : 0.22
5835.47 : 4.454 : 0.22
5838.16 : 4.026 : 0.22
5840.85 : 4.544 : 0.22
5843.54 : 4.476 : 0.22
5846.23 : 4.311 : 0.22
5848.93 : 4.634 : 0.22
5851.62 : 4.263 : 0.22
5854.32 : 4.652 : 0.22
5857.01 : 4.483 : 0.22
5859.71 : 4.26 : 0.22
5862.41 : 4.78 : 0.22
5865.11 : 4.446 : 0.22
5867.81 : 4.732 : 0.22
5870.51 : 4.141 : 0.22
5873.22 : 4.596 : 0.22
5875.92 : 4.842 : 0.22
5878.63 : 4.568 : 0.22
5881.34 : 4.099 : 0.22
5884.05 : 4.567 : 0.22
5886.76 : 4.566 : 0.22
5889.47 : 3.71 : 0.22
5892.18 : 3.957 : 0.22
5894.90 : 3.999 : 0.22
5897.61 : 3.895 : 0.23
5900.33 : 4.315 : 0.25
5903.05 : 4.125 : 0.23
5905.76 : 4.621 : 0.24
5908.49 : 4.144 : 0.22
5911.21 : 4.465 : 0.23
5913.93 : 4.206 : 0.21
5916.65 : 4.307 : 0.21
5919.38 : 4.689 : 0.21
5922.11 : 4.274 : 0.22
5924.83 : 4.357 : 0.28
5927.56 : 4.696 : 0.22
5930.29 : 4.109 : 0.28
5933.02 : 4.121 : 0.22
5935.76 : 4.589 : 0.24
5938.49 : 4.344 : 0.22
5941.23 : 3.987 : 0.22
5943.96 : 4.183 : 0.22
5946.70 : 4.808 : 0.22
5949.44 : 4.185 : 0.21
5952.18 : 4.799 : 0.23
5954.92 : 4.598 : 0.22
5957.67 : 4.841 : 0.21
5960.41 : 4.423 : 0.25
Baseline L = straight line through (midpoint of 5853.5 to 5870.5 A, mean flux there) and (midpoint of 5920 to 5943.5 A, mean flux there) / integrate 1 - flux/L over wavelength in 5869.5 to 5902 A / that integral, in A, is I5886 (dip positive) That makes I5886 1.3 A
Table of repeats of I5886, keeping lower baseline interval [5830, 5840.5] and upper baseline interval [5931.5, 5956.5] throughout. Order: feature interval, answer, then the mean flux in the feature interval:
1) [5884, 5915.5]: 1.3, 4.2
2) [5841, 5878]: -1.2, 4.51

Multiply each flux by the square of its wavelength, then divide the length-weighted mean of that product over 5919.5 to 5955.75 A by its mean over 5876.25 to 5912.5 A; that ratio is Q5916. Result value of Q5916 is 1.05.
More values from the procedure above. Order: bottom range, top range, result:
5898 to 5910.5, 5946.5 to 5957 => 1.09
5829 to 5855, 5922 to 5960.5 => 1.04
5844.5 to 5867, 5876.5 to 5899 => 0.94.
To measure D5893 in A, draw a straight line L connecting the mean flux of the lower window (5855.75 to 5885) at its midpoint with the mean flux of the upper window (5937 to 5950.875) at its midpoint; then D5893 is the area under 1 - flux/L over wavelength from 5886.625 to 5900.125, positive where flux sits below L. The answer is 1.3 A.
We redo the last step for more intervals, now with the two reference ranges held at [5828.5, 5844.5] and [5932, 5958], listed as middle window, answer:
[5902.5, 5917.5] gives 0.4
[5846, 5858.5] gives -0.2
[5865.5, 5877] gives -0.4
